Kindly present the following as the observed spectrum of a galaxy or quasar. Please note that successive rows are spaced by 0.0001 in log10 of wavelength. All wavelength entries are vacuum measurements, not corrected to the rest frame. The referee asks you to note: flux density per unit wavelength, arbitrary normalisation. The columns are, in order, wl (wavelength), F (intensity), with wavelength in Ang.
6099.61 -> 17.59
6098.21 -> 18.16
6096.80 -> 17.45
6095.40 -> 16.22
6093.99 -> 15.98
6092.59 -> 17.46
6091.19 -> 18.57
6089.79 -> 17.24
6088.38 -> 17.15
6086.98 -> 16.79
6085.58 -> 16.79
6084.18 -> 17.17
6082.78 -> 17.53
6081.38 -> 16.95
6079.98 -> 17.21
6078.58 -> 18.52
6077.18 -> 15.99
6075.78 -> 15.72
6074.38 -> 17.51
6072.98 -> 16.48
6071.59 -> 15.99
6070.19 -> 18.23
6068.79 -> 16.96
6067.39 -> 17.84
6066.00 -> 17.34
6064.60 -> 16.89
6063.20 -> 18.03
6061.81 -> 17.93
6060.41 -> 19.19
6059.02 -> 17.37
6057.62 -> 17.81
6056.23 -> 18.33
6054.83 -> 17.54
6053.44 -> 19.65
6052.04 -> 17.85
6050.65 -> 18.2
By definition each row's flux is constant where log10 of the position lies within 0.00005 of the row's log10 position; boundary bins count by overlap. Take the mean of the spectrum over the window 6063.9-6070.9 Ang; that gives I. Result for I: 17.4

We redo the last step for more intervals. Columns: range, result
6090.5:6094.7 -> 17.3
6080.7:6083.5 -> 17.2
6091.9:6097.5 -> 16.8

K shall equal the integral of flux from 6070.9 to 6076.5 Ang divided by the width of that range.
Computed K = 16.4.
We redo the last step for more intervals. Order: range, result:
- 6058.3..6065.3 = 17.9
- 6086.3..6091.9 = 17.4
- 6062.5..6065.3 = 17.5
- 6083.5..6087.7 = 16.9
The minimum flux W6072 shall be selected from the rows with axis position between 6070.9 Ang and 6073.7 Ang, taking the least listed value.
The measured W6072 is 15.99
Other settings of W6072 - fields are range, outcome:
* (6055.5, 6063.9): 17.37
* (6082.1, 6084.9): 17.17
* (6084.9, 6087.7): 16.79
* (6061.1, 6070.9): 16.89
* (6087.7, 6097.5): 15.98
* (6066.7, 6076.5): 15.72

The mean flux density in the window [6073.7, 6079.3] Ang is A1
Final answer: 16.9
